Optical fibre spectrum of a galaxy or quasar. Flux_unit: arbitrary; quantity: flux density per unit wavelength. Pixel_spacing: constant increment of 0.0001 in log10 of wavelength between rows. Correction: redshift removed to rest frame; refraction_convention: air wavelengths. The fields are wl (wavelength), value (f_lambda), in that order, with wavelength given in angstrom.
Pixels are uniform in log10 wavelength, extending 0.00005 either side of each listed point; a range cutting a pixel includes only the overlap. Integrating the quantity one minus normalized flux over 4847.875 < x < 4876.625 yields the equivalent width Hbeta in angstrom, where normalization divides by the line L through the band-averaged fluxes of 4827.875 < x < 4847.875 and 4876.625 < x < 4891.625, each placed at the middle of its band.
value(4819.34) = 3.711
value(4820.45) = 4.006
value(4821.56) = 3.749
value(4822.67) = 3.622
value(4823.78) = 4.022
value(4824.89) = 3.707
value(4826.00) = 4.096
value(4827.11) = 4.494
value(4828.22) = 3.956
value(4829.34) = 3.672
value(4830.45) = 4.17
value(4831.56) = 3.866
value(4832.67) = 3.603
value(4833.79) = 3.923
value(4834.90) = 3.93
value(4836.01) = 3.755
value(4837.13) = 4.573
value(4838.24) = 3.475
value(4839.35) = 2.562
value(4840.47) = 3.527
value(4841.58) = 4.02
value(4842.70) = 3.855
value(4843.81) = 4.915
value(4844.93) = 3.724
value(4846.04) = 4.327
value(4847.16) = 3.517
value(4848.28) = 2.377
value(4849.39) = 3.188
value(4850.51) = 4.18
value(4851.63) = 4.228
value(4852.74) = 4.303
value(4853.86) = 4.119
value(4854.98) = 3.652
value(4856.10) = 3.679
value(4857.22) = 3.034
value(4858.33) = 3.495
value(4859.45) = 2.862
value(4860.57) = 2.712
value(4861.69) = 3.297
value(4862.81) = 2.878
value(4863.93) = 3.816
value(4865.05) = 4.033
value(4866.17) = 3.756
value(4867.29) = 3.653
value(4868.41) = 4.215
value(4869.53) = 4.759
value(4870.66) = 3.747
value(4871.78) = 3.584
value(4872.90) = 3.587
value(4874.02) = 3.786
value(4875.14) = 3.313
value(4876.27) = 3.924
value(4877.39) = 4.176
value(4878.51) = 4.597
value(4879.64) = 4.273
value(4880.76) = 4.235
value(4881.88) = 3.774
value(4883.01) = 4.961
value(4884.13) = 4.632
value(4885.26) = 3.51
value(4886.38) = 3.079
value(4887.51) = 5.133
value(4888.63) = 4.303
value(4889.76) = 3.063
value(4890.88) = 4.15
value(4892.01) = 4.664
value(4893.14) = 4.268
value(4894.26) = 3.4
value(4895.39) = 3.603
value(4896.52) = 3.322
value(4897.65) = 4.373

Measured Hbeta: 2.7 angstrom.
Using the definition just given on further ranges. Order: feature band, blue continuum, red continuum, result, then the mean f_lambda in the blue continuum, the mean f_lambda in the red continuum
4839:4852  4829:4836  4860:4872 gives 0.27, 3.86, 3.68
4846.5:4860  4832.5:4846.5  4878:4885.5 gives 1.52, 3.87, 4.31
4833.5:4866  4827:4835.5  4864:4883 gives 2.45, 3.92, 3.99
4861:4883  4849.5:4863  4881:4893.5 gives -0.20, 3.54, 4.14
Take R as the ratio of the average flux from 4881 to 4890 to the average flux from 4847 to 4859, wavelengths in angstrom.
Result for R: 1.13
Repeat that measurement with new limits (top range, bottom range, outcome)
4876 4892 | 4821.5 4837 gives 1.06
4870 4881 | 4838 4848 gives 1.05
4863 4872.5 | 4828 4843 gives 1.03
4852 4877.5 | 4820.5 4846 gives 0.94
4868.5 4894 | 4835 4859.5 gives 1.09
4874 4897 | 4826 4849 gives 1.05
